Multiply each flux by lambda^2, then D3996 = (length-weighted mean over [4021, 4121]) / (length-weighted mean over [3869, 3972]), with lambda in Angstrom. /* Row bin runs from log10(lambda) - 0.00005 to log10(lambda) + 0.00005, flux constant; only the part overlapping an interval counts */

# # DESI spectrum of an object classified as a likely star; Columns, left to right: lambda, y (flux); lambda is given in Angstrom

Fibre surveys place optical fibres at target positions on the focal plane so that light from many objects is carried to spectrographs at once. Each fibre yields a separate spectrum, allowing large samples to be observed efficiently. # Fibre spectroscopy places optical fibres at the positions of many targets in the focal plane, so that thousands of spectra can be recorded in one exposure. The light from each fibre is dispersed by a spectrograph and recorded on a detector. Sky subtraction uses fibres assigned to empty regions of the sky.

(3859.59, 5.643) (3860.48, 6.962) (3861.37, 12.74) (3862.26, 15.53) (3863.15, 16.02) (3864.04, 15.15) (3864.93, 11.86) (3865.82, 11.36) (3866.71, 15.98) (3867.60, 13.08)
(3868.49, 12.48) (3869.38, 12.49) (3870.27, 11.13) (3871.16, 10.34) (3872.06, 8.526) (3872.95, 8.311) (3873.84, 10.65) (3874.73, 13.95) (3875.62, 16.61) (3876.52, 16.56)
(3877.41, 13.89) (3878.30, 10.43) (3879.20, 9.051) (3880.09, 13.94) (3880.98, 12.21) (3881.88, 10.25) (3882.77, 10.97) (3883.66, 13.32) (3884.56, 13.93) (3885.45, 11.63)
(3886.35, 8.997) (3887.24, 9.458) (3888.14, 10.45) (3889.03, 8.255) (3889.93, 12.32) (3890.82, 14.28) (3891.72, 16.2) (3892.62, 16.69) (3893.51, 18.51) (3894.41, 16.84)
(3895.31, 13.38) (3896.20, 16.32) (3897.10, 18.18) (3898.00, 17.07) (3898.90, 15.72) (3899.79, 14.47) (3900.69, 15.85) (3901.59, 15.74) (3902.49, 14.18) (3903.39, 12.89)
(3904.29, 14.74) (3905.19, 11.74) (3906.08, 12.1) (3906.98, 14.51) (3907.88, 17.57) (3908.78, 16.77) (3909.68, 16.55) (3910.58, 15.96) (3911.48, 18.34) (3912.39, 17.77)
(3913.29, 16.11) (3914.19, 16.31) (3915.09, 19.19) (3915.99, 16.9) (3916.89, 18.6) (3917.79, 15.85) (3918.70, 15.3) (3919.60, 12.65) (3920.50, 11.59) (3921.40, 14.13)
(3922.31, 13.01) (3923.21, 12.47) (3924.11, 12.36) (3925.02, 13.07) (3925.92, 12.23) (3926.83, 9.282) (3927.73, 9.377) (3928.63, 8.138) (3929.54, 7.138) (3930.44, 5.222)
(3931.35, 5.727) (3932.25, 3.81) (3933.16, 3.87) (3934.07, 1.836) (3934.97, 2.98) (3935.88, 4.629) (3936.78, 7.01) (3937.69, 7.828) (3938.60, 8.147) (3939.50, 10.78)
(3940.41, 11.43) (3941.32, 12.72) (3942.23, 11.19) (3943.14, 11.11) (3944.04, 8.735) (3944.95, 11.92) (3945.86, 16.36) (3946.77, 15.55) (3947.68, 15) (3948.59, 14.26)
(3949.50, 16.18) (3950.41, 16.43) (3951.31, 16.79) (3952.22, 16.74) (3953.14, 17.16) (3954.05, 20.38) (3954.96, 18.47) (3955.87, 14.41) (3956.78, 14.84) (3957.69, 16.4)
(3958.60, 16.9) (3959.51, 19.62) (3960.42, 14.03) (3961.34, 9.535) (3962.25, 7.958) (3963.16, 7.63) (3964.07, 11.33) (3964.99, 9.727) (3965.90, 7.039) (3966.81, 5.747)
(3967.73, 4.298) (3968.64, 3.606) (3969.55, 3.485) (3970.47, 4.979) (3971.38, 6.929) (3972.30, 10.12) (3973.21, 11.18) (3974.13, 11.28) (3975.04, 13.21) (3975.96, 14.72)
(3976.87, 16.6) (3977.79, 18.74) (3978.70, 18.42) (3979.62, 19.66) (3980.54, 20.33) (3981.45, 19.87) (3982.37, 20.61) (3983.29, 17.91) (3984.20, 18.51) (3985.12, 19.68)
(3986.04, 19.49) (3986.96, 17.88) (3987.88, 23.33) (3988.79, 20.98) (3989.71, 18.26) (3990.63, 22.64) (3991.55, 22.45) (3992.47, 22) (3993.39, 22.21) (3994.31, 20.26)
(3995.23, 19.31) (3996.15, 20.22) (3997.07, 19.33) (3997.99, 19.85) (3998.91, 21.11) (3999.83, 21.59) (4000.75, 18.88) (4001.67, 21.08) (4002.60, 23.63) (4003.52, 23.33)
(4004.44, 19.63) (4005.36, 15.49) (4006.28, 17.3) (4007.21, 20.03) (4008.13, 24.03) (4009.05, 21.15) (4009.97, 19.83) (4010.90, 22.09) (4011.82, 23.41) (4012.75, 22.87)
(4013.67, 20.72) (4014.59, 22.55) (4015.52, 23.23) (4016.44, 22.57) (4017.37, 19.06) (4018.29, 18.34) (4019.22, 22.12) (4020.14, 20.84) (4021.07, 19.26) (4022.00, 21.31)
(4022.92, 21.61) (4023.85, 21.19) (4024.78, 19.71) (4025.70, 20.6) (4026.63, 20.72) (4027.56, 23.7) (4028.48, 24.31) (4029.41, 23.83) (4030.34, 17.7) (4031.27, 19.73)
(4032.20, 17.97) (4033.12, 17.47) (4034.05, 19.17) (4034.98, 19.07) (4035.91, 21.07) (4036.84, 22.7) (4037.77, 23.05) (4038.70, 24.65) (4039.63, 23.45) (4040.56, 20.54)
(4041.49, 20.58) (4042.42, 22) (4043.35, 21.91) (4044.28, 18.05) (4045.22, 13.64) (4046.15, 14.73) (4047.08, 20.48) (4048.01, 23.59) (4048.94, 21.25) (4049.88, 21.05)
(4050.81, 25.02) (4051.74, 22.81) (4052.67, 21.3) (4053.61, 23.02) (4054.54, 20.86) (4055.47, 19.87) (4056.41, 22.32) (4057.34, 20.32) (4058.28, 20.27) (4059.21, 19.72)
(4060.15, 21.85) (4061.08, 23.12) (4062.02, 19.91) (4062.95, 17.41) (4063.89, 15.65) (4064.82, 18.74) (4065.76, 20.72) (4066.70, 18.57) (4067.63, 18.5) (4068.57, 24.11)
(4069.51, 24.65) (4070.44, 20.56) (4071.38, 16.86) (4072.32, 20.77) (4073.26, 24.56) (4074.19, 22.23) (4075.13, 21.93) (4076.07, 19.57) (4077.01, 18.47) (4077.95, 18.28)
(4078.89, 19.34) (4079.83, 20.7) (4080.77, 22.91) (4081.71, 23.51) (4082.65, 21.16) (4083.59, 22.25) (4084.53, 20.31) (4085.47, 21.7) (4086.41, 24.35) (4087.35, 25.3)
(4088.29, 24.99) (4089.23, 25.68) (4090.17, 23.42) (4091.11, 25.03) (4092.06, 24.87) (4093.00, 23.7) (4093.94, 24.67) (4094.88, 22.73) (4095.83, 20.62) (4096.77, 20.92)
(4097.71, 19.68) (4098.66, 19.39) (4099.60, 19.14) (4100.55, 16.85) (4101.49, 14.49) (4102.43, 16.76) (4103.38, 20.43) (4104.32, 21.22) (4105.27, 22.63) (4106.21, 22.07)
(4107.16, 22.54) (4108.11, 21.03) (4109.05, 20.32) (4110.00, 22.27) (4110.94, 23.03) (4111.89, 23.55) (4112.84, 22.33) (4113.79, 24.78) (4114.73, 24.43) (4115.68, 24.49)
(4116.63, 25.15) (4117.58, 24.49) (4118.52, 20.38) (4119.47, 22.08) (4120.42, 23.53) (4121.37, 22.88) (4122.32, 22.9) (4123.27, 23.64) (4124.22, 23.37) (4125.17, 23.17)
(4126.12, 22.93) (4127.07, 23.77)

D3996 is 1.86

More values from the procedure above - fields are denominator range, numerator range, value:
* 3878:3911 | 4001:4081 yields 1.62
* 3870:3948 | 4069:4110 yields 1.88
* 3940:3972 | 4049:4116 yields 1.87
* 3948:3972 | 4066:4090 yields 1.90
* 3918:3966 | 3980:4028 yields 1.84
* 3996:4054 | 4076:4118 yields 1.09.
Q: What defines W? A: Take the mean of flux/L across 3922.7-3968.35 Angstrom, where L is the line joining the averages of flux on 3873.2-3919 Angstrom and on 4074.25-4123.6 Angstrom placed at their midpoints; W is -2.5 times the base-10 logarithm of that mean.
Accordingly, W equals 0.42 mag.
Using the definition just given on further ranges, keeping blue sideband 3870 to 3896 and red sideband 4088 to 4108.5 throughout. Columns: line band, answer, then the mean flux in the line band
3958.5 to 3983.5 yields 0.31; 12.2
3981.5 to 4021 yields -0.19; 20.7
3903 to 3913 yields -0.14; 15.4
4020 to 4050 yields -0.10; 20.6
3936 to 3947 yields 0.36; 10.8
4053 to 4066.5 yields -0.02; 20.2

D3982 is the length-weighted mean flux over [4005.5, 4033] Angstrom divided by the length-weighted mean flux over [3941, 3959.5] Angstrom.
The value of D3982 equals 1.38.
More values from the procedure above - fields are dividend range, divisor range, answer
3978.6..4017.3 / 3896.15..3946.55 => 1.67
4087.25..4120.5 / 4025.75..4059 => 1.06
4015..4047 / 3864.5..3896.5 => 1.63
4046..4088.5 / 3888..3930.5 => 1.47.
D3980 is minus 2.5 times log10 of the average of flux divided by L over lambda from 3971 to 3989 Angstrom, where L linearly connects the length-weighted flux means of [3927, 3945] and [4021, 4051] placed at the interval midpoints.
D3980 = -0.25 mag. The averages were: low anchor 7.61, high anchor 20.7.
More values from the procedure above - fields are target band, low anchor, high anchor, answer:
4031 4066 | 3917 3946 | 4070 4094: -0.06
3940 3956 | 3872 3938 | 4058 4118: 0.00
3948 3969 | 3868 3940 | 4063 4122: 0.15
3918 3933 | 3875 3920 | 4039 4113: 0.44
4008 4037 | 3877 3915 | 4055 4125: -0.11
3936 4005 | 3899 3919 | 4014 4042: 0.22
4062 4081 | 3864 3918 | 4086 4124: 0.04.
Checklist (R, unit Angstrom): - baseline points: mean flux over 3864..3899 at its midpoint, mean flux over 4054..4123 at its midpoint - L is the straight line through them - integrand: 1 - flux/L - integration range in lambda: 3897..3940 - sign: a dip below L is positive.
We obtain 6.0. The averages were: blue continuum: 13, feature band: 12.4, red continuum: 21.5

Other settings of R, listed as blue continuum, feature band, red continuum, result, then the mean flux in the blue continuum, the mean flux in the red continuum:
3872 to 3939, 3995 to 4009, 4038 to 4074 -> -2.0 Angstrom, 12.6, 20.7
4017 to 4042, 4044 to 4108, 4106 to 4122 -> 2.9 Angstrom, 20.9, 22.9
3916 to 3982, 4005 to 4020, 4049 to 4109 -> -4.1 Angstrom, 11.9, 21.2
